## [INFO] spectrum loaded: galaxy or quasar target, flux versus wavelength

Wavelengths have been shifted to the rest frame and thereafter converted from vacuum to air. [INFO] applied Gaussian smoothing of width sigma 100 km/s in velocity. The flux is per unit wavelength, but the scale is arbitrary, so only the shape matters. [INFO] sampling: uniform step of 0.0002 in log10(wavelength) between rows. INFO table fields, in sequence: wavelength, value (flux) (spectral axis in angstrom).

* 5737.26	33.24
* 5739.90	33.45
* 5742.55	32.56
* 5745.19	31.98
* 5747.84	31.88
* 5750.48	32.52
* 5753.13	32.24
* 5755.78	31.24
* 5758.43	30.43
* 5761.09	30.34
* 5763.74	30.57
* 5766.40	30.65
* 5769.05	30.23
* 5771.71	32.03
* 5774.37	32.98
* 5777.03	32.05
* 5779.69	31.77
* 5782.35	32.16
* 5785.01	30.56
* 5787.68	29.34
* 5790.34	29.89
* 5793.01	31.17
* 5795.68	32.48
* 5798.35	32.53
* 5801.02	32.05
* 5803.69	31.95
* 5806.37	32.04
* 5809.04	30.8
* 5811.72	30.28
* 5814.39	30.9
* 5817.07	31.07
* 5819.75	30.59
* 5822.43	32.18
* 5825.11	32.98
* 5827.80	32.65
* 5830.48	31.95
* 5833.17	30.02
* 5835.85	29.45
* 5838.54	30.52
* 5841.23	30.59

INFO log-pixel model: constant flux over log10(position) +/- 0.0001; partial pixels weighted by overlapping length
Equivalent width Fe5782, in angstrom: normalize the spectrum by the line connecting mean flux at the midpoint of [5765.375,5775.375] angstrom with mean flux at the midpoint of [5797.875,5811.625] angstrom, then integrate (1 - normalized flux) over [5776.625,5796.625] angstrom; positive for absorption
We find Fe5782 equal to 0.3 angstrom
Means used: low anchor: 31.5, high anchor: 31.7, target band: 31.1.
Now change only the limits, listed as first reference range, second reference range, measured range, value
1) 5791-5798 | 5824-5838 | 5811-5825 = 0.11 angstrom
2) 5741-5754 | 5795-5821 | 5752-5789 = 0.89 angstrom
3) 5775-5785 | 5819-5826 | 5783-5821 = 0.95 angstrom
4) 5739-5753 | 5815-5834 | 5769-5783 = 0.05 angstrom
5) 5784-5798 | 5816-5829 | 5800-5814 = -0.01 angstrom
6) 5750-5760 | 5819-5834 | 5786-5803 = 0.22 angstrom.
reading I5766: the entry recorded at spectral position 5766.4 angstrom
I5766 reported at 30.65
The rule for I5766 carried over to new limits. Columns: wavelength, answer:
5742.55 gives 32.56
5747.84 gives 31.88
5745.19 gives 31.98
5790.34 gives 29.89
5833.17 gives 30.02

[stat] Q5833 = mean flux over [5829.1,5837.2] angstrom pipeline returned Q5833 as 30.5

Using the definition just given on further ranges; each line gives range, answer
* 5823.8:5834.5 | 31.9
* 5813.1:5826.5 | 31.5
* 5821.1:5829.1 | 32.6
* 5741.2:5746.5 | 32.3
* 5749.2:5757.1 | 32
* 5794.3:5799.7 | 32.5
